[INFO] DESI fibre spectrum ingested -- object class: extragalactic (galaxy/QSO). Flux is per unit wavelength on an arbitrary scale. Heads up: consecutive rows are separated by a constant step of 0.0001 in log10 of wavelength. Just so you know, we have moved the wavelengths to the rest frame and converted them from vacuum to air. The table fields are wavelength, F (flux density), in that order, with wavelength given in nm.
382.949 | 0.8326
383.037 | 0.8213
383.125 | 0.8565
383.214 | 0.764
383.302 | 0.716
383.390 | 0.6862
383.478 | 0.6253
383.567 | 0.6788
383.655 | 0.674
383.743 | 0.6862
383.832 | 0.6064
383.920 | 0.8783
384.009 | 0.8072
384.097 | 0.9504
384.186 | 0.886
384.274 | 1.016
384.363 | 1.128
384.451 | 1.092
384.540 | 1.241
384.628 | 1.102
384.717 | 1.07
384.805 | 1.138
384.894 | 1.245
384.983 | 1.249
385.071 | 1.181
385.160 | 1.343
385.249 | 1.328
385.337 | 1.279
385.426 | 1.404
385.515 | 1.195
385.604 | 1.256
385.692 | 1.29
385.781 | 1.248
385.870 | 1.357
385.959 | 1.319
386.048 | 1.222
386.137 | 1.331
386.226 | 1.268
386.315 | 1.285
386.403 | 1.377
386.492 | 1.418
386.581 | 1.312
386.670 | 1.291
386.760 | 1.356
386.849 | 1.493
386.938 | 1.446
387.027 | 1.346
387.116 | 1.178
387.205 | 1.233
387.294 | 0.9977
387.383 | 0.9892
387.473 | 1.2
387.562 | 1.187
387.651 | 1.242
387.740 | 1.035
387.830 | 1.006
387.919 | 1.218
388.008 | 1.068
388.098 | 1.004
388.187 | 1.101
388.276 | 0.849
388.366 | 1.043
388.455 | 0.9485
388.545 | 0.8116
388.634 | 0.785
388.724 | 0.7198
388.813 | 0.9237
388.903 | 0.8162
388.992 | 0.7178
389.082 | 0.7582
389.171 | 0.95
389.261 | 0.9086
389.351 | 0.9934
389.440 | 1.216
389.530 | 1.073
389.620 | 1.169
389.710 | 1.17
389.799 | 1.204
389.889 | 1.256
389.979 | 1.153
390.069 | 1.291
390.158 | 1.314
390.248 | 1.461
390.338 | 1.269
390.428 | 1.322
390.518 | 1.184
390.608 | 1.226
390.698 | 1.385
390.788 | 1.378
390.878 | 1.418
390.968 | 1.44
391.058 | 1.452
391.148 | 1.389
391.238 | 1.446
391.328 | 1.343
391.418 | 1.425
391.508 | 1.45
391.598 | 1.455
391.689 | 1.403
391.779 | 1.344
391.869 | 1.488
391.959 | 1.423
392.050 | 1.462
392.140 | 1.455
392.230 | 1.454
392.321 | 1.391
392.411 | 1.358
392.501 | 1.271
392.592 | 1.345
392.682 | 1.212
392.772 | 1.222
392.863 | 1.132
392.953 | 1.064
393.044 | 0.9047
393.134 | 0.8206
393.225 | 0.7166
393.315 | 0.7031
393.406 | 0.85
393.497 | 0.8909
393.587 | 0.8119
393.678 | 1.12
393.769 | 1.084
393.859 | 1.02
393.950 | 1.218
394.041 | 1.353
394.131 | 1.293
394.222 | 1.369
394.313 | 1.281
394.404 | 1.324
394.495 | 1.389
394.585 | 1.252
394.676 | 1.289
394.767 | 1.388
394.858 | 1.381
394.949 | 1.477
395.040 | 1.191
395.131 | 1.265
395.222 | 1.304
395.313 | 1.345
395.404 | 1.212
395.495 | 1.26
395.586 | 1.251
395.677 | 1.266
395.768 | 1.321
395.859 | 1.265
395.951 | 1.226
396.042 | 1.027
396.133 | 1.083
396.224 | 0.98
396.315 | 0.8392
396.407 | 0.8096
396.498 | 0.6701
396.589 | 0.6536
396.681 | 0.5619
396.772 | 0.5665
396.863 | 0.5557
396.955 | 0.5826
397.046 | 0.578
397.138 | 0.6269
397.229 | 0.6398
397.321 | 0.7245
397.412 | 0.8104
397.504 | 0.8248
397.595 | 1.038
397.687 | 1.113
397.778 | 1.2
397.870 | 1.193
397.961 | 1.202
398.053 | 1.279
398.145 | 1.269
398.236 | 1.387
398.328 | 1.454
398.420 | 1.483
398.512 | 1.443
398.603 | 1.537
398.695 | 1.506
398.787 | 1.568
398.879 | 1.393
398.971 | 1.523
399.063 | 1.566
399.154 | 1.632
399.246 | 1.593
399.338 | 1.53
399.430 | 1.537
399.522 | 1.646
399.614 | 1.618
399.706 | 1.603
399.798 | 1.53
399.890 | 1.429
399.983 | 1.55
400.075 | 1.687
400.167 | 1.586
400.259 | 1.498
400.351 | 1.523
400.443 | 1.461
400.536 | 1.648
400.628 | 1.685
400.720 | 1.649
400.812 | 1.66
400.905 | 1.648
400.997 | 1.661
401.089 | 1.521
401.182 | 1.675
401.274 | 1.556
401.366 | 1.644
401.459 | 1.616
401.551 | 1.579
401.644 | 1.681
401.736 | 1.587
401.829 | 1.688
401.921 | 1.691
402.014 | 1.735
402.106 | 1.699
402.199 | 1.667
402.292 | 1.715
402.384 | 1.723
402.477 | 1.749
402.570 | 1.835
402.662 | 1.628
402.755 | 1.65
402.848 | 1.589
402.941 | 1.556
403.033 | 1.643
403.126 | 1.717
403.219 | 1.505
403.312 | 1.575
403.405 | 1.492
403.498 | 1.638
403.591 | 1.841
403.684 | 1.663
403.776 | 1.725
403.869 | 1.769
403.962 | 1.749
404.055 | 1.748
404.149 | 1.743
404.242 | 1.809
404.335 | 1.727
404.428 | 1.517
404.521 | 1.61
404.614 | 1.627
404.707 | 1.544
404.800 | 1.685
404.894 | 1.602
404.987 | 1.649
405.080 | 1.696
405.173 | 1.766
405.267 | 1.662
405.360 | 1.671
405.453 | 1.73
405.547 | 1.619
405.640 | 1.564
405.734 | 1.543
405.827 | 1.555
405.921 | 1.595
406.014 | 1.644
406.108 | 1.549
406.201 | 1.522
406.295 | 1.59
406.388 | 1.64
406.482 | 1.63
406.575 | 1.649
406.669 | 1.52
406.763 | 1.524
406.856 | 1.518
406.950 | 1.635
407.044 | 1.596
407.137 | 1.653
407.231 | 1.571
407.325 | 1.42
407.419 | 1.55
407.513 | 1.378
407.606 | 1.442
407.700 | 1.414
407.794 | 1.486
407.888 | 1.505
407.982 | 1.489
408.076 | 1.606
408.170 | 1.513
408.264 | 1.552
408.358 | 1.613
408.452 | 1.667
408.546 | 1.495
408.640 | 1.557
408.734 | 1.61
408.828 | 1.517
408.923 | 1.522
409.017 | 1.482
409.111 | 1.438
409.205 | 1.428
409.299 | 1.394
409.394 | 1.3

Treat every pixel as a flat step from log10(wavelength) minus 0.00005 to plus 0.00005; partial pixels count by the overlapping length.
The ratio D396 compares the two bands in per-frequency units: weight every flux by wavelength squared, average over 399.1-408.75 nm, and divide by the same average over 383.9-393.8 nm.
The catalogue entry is 1.5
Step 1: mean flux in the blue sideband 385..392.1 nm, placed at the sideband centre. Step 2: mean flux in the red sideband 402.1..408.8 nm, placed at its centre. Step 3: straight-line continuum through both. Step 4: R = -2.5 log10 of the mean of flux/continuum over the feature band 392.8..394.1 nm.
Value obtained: 0.33 mag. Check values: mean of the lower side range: 1.22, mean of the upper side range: 1.61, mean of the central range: 0.985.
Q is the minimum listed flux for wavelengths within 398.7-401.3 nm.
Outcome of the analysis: 1.393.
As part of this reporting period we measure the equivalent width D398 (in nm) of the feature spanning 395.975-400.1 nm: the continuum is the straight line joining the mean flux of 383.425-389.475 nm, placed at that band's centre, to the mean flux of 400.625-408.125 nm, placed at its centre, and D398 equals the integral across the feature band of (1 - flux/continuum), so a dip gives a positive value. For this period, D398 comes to 0.76 nm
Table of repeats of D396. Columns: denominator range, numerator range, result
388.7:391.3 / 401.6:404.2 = 1.52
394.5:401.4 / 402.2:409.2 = 1.30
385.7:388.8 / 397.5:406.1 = 1.46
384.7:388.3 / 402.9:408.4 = 1.44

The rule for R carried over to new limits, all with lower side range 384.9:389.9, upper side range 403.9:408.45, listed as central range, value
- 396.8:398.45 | 0.37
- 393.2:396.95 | 0.22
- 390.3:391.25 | -0.10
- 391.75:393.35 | 0.05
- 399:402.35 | -0.10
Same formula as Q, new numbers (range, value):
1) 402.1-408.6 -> 1.378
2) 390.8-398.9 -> 0.5557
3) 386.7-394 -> 0.7031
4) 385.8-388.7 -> 0.785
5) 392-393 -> 1.064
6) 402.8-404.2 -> 1.492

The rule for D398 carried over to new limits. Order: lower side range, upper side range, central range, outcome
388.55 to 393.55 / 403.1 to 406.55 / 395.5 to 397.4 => 0.69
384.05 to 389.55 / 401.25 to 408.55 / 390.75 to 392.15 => -0.18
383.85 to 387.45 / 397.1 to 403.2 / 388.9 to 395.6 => 0.55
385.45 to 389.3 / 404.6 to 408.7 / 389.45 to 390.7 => -0.05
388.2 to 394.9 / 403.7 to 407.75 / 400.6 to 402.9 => -0.26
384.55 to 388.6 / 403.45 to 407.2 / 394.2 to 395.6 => 0.09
